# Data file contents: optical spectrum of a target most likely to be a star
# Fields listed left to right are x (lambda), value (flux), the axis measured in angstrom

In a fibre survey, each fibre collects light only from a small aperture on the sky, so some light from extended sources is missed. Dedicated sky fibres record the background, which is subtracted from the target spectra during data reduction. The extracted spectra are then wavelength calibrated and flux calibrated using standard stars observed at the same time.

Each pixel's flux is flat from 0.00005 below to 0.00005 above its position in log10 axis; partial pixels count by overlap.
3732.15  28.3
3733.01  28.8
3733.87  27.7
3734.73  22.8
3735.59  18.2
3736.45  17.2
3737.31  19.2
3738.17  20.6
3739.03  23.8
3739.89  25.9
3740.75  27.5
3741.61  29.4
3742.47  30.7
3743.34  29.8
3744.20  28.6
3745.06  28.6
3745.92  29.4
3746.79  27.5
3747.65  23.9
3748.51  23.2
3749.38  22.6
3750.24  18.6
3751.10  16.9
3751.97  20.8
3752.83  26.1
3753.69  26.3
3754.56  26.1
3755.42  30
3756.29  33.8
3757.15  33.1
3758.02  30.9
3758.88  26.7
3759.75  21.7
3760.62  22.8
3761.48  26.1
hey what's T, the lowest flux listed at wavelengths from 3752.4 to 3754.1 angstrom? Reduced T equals 26.1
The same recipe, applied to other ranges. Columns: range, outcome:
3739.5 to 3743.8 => 25.9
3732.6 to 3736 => 18.2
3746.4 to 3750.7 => 18.6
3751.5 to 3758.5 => 20.8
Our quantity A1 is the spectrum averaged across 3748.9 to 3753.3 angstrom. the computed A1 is 21.1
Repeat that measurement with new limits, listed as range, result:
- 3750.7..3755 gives 23.3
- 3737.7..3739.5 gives 22.2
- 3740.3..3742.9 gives 29.2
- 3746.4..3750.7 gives 23.1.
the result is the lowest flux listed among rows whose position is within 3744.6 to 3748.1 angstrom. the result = 23.9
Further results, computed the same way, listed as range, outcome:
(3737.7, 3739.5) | 20.6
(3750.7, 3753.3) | 16.9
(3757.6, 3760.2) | 21.7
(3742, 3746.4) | 28.6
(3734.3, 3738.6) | 17.2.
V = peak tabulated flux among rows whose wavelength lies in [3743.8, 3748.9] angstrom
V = 29.4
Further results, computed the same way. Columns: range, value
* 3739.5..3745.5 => 30.7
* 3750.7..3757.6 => 33.8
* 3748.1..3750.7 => 23.2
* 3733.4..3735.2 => 27.7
